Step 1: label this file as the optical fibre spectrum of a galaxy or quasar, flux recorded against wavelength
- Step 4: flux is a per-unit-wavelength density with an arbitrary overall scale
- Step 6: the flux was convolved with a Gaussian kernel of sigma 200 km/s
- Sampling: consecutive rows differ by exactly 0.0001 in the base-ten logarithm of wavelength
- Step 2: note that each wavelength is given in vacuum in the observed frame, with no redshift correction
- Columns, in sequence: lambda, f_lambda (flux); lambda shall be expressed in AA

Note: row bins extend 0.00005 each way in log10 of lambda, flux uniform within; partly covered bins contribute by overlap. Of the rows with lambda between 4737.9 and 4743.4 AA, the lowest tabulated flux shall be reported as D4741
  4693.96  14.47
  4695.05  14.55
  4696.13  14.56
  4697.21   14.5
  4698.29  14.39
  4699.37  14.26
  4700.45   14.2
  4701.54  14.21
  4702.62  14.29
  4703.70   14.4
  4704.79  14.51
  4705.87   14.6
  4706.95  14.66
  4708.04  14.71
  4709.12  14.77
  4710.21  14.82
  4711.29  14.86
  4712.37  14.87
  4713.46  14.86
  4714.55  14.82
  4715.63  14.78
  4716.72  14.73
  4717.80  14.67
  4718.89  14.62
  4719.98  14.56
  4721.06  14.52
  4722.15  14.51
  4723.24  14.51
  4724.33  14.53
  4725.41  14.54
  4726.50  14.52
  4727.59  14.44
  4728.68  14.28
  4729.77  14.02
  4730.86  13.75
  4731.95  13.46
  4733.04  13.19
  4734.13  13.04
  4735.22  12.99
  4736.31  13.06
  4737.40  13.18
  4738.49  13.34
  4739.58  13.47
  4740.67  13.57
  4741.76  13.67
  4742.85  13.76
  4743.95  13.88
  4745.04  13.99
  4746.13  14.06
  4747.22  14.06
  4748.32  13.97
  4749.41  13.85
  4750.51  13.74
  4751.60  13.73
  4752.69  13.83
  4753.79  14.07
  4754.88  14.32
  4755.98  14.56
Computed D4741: 13.34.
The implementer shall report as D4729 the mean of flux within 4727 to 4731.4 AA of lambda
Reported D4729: 14.1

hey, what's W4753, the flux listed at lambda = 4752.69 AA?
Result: 13.83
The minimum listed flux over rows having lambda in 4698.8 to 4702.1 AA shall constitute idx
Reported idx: 14.2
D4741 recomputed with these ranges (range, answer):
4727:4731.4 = 13.75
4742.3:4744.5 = 13.76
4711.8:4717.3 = 14.73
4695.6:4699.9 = 14.26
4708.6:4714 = 14.77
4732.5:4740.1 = 12.99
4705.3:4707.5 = 14.6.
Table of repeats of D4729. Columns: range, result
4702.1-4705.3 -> 14.4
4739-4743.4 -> 13.6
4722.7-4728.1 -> 14.5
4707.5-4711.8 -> 14.8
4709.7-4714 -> 14.9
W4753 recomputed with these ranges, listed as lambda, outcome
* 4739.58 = 13.47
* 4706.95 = 14.66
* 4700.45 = 14.2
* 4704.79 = 14.51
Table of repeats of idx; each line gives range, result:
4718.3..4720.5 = 14.56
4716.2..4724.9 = 14.51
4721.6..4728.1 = 14.44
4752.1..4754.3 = 13.83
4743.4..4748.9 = 13.88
